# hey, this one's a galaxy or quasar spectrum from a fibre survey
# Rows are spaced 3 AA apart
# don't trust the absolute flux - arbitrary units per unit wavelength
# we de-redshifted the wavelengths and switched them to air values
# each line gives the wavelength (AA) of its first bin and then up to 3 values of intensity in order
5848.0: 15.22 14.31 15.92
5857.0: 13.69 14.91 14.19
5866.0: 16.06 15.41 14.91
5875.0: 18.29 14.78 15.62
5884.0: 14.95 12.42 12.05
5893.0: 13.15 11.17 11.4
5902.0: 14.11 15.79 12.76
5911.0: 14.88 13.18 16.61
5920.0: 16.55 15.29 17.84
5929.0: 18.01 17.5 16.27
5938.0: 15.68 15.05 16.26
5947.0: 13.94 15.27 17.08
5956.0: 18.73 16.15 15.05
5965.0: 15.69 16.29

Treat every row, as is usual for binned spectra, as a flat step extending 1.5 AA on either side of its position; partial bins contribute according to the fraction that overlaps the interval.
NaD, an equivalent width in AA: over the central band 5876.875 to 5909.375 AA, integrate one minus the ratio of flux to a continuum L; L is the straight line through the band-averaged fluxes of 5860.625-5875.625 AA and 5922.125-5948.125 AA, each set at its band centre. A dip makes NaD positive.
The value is 4.9 AA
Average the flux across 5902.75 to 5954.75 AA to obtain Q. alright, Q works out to 15.8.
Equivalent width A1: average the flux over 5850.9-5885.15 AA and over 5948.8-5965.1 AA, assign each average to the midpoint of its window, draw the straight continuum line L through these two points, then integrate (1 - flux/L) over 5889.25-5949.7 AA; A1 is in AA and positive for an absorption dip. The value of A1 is 3.9 AA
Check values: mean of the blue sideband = 15.3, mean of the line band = 14.9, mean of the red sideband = 16.4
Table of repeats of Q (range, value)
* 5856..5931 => 14.7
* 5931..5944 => 16.1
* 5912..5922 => 15.4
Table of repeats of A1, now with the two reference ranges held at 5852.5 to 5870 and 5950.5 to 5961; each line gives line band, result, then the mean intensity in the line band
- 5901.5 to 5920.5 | 1.52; 14.8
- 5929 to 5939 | -0.12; 16.8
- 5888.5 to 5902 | 3.05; 12.2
